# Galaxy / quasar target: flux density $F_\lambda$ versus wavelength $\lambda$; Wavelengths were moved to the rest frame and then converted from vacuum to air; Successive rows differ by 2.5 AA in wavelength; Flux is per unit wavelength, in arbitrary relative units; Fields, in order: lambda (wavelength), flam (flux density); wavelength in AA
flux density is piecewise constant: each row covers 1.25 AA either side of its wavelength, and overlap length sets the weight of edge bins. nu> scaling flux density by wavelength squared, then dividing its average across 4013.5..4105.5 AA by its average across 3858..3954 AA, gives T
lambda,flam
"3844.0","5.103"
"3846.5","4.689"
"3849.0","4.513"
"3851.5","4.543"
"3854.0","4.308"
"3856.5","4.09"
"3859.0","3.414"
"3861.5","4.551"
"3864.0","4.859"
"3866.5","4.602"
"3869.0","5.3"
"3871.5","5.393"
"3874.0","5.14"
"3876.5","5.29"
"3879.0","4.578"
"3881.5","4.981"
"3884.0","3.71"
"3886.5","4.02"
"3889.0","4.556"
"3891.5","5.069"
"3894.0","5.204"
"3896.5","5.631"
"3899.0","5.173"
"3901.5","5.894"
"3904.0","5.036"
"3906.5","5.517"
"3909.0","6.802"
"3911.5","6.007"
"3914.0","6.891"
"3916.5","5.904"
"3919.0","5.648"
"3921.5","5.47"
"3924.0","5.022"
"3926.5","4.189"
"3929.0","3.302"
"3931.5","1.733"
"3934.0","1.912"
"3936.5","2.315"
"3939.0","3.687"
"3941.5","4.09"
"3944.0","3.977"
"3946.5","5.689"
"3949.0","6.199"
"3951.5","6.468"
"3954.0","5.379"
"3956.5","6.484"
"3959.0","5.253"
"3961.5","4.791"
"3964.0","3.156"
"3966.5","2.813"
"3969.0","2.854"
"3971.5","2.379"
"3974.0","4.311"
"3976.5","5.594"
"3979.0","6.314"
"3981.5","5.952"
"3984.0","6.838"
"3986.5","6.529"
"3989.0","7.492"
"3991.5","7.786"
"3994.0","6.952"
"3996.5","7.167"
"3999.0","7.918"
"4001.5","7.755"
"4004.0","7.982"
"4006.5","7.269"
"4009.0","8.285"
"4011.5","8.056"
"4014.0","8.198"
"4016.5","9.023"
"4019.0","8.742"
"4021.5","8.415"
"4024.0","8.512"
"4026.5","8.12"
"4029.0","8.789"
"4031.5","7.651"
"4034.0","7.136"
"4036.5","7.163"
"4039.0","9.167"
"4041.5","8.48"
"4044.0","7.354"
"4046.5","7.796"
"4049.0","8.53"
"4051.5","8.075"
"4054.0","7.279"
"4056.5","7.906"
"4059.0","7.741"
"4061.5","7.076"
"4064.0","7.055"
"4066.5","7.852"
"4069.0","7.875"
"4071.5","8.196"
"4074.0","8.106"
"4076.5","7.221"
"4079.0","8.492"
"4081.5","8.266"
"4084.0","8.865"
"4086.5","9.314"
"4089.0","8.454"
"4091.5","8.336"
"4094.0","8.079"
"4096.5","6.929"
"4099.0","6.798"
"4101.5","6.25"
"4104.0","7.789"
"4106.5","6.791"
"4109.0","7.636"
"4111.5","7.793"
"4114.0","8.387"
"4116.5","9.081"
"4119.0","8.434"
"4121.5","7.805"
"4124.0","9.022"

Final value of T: 1.78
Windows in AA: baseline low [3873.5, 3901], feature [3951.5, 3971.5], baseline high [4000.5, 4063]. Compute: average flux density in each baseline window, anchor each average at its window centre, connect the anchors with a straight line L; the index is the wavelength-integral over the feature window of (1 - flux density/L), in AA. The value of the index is 6.37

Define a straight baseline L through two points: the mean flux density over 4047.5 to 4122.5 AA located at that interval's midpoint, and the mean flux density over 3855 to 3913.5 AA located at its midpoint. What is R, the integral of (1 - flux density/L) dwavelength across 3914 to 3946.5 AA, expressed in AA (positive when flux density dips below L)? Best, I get 8.8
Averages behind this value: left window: 5.01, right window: 7.88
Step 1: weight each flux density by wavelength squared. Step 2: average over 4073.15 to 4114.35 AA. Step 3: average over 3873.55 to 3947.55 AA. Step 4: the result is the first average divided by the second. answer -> 1.8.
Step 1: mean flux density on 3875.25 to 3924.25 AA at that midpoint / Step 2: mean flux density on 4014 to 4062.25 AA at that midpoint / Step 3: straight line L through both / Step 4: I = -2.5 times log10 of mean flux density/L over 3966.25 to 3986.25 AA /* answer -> 0.39 mag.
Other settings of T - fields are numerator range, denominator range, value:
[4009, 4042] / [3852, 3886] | 1.94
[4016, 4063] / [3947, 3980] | 1.75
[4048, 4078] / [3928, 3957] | 1.95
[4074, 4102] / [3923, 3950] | 2.26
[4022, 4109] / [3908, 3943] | 1.89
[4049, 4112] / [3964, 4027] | 1.20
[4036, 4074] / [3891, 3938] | 1.73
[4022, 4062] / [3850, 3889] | 1.89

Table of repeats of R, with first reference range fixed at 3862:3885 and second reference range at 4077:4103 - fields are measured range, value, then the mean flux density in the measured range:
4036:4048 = -1.3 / 8.06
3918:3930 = 1.8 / 4.74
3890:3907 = -0.4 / 5.34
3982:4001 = -1.9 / 7.21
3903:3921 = -1.8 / 5.96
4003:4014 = -1.8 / 7.93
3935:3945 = 4.1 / 3.47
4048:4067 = -0.5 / 7.67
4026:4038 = -1.1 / 7.78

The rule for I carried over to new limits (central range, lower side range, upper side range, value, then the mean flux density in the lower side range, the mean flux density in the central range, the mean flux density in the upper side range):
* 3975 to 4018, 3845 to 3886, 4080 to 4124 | -0.13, 4.61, 7.35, 7.98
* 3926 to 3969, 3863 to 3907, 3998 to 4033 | 0.49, 4.99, 4.16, 8.19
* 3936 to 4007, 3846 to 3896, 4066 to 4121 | 0.11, 4.65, 5.58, 7.95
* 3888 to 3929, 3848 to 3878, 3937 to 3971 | -0.18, 4.67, 5.44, 4.58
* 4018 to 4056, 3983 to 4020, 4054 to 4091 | -0.03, 7.73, 8.07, 8.01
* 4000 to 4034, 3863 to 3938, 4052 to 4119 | -0.21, 4.83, 8.17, 7.84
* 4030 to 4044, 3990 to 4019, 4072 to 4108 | 0.00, 7.89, 7.88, 7.84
